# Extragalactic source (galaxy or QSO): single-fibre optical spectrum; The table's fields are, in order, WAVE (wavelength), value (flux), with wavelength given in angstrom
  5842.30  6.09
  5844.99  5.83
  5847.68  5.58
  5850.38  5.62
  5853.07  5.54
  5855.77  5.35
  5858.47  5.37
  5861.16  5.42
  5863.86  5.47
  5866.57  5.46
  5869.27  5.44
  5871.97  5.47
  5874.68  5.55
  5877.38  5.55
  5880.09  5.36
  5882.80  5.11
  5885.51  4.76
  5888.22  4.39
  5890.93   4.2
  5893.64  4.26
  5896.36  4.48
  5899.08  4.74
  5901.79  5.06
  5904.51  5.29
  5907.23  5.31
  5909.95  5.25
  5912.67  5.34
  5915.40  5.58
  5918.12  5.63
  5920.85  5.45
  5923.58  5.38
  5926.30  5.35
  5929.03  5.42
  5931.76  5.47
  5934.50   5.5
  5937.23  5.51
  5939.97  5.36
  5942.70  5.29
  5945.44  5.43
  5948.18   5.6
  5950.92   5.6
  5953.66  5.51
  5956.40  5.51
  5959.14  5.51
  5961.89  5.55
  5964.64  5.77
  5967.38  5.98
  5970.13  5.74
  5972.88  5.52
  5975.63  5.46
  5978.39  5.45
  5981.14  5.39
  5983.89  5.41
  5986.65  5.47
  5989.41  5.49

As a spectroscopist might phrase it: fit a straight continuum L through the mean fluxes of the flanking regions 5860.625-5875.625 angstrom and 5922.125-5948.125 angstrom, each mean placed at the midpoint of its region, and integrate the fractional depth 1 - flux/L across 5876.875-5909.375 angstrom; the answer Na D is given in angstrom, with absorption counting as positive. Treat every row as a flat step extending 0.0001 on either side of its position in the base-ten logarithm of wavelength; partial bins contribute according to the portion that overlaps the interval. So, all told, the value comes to 3.5 angstrom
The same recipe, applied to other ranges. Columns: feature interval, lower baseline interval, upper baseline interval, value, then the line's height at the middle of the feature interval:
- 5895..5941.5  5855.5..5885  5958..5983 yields 1.61 angstrom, 5.49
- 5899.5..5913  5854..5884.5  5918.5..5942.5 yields 0.53 angstrom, 5.42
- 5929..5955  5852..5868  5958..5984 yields 0.35 angstrom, 5.55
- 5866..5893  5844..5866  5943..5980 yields 2.11 angstrom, 5.53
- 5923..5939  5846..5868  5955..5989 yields 0.27 angstrom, 5.53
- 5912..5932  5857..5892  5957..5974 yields -0.02 angstrom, 5.45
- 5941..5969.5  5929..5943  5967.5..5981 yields -0.39 angstrom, 5.5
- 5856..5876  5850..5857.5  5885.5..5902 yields -1.05 angstrom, 5.18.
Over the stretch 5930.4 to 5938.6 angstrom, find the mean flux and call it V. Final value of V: 5.49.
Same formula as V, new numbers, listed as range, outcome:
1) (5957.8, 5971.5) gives 5.71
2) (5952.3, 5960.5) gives 5.51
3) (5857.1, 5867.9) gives 5.43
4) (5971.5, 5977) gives 5.49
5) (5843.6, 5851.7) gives 5.68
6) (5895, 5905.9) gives 4.89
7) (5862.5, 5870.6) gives 5.45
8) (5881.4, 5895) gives 4.55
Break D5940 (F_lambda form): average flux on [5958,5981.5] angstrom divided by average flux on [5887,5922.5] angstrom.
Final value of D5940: 1.12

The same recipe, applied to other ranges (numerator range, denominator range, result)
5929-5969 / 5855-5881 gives 1.02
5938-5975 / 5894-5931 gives 1.06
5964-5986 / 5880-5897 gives 1.21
